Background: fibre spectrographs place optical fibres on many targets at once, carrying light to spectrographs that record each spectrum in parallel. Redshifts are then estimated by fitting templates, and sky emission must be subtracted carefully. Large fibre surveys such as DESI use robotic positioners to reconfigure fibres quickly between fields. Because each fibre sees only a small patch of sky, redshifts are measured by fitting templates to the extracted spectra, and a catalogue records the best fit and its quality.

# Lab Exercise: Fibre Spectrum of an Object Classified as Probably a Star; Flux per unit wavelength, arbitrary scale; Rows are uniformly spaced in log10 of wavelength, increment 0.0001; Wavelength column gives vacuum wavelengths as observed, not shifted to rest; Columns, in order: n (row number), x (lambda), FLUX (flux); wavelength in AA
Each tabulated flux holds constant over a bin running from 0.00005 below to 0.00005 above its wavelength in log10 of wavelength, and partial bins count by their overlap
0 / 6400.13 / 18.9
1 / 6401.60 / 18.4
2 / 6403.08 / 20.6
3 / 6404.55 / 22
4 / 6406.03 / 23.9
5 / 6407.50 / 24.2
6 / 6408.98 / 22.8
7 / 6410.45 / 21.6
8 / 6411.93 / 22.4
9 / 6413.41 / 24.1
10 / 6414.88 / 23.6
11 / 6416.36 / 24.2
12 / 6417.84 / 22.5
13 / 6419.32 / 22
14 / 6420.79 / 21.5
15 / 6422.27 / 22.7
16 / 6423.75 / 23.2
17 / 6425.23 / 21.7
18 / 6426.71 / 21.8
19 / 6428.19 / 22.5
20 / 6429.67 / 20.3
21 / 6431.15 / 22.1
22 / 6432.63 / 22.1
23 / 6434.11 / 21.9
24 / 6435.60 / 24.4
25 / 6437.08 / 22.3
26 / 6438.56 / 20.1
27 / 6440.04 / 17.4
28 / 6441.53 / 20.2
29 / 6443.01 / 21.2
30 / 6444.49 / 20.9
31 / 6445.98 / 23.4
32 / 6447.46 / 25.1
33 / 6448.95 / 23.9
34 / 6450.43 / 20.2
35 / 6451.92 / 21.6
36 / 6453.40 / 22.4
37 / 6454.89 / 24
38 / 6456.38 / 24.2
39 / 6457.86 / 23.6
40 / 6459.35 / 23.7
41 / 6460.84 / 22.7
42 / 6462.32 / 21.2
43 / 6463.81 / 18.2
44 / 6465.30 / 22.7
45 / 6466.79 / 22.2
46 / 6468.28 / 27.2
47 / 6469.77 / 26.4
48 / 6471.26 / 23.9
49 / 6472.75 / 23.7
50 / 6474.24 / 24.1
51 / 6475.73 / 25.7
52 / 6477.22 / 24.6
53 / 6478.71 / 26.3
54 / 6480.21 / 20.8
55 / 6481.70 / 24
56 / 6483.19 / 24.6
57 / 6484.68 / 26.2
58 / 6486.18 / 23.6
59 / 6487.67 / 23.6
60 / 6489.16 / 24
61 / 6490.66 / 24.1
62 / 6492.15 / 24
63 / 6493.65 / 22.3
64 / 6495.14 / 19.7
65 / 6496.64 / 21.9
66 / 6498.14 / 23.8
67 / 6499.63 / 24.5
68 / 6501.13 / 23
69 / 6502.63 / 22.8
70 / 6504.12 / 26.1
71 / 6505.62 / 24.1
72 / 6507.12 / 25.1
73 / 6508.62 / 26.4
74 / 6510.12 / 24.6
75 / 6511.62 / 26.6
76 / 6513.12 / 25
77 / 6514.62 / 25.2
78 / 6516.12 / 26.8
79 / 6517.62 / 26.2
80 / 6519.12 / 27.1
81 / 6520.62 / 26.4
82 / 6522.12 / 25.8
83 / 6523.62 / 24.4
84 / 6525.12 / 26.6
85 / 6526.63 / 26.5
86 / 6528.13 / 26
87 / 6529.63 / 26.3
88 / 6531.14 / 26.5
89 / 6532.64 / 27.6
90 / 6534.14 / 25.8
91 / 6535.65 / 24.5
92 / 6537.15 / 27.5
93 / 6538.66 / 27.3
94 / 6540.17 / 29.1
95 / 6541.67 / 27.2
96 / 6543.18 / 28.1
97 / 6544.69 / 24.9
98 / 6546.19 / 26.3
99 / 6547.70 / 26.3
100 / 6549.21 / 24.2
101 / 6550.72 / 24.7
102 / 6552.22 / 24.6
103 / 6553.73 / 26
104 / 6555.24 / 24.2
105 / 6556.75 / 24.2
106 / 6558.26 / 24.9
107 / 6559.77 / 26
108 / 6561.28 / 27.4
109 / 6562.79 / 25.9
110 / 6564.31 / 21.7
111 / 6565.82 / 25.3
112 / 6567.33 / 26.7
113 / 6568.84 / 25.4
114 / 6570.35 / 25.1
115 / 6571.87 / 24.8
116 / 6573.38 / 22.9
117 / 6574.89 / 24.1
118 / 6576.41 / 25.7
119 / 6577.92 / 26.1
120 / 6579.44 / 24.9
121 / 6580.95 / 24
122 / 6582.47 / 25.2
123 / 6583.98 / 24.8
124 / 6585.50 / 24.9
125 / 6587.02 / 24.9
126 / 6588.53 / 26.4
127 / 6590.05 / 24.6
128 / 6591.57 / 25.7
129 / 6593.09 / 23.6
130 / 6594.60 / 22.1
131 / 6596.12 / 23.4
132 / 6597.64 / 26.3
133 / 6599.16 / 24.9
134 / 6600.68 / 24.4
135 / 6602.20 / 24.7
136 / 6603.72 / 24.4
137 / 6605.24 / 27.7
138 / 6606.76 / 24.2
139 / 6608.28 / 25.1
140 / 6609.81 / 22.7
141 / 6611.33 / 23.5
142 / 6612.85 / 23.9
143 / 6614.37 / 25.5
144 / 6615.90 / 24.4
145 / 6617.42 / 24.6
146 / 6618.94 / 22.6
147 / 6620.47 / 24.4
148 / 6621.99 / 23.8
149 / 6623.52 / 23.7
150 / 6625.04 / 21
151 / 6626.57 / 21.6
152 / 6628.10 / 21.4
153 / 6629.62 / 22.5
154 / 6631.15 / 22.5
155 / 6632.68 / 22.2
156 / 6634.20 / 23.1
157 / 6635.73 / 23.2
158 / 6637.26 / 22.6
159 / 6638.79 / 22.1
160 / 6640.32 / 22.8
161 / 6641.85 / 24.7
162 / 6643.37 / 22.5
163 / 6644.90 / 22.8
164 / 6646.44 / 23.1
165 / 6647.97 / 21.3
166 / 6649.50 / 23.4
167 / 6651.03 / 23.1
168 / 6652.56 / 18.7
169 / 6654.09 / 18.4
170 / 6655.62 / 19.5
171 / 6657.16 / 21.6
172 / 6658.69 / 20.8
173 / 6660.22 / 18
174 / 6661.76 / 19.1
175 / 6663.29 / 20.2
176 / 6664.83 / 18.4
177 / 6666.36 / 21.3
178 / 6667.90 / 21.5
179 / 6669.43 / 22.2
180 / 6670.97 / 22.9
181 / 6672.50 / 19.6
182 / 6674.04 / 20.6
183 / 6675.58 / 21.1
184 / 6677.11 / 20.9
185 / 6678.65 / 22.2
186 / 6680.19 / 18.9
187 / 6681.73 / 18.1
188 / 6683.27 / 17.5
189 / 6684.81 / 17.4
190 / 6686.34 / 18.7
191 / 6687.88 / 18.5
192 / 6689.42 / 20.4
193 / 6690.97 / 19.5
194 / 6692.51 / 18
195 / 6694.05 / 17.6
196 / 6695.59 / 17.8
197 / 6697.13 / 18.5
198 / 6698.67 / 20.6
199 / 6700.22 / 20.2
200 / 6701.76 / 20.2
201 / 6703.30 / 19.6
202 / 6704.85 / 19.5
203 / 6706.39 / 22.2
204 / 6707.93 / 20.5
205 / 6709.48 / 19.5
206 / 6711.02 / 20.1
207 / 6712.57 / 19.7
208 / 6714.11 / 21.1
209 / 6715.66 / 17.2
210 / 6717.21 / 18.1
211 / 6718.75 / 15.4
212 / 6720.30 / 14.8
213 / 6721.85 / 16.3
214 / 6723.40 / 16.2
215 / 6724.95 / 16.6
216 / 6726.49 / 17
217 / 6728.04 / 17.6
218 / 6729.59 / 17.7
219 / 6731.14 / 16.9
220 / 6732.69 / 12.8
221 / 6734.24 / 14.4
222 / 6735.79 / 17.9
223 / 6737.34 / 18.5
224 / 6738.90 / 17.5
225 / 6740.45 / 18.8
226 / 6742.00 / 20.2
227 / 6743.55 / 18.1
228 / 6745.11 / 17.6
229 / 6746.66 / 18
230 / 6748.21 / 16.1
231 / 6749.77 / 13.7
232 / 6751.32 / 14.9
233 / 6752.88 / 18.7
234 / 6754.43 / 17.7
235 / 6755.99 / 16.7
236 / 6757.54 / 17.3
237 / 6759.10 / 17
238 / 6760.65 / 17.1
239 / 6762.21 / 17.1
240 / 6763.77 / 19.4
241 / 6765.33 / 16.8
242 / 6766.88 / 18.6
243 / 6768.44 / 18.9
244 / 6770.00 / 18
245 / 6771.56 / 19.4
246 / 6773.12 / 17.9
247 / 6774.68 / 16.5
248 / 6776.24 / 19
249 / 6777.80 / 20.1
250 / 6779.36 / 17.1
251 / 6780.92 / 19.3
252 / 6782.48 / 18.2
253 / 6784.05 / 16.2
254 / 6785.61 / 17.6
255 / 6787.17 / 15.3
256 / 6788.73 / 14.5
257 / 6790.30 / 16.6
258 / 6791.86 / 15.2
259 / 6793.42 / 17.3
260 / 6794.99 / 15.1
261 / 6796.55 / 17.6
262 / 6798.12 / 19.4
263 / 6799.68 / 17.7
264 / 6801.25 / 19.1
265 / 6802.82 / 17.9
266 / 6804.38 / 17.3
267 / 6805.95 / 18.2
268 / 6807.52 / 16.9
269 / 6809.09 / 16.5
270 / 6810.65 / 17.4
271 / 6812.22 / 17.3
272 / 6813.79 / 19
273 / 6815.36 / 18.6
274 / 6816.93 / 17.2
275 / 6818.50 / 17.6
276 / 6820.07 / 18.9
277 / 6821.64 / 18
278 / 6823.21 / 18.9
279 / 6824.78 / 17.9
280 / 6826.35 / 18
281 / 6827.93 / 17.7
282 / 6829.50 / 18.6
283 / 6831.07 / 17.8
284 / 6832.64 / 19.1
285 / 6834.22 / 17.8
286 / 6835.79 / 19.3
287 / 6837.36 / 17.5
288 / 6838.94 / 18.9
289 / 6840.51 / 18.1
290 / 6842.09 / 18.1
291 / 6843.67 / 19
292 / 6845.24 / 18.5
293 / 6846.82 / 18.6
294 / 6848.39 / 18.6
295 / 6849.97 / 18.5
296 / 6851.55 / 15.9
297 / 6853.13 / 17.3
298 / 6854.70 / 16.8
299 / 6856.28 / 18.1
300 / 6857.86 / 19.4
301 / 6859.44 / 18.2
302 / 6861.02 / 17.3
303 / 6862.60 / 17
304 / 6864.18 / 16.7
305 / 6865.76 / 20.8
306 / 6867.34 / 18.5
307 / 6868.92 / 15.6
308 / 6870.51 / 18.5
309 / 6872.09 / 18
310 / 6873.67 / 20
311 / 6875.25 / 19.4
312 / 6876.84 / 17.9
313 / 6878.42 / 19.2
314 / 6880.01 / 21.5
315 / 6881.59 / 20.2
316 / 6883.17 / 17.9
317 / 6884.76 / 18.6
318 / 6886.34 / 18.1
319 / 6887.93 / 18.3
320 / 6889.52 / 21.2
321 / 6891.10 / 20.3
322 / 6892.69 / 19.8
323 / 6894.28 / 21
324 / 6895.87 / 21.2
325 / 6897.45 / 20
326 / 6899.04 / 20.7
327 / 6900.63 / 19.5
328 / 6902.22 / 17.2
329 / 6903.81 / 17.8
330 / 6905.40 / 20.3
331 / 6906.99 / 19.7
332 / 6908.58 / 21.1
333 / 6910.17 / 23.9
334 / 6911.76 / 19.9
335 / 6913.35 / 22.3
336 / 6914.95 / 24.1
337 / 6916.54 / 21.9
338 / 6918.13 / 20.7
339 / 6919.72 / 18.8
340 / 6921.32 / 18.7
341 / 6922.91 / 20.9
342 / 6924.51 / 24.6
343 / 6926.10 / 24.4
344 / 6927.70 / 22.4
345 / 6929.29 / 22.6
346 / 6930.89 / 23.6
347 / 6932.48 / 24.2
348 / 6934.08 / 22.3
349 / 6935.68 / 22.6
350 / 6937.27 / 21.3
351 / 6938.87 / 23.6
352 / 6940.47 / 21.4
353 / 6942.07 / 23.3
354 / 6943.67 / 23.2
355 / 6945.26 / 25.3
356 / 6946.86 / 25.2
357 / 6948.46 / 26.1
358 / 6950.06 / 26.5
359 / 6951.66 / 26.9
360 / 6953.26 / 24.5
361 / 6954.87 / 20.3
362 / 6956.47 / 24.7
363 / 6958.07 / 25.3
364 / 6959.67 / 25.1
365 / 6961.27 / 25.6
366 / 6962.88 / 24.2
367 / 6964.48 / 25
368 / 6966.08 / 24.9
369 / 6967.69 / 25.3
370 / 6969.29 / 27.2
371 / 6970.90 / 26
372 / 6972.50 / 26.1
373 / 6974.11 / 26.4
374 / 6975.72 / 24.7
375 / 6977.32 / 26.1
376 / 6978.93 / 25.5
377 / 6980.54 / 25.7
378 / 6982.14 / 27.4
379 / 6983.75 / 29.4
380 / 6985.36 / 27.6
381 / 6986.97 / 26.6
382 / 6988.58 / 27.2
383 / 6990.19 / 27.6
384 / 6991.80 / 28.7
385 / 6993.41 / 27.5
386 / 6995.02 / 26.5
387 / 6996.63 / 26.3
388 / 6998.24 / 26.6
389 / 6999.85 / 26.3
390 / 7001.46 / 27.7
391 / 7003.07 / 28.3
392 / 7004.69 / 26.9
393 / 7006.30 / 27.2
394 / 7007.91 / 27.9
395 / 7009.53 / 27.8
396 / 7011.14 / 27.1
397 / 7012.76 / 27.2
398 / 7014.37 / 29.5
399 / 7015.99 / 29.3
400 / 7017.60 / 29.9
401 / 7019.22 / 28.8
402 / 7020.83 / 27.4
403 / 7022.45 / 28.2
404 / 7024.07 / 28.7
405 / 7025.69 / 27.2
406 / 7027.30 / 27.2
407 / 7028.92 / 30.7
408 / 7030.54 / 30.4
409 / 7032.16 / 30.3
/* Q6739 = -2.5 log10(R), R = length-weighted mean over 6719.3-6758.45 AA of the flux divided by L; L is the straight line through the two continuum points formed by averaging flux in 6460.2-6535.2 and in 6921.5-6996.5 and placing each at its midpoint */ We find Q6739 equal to 0.42 mag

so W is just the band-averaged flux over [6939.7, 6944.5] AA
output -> 22.7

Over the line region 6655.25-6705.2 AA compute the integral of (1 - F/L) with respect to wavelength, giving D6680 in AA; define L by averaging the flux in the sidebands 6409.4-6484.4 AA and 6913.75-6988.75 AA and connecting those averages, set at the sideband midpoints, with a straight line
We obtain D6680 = 8.0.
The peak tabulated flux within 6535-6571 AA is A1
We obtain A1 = 29.1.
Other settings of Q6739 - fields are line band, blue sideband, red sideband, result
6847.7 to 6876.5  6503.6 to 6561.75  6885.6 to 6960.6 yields 0.25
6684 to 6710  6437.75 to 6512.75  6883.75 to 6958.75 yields 0.17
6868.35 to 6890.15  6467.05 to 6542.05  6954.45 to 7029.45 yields 0.37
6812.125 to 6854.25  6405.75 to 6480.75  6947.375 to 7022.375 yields 0.37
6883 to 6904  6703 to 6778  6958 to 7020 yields 0.20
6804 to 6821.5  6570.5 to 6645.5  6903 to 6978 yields 0.31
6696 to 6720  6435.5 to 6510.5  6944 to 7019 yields 0.27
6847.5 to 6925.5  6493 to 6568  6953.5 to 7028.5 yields 0.34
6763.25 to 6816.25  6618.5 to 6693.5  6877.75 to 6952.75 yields 0.21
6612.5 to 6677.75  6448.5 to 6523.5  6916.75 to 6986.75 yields 0.10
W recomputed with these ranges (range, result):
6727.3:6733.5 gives 16.2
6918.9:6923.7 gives 19.5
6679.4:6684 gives 18.2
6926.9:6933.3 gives 23.2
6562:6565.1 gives 23.8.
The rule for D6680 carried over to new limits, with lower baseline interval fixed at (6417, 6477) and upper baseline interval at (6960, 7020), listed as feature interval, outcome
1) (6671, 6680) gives 1.3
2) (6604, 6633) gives 0.4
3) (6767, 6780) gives 3.5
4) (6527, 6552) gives -3.3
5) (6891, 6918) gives 5.8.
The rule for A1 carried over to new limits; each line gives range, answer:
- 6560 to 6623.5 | 27.7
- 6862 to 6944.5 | 24.6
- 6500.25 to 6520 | 27.1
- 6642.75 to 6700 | 23.4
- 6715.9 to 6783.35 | 20.2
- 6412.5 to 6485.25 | 27.2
